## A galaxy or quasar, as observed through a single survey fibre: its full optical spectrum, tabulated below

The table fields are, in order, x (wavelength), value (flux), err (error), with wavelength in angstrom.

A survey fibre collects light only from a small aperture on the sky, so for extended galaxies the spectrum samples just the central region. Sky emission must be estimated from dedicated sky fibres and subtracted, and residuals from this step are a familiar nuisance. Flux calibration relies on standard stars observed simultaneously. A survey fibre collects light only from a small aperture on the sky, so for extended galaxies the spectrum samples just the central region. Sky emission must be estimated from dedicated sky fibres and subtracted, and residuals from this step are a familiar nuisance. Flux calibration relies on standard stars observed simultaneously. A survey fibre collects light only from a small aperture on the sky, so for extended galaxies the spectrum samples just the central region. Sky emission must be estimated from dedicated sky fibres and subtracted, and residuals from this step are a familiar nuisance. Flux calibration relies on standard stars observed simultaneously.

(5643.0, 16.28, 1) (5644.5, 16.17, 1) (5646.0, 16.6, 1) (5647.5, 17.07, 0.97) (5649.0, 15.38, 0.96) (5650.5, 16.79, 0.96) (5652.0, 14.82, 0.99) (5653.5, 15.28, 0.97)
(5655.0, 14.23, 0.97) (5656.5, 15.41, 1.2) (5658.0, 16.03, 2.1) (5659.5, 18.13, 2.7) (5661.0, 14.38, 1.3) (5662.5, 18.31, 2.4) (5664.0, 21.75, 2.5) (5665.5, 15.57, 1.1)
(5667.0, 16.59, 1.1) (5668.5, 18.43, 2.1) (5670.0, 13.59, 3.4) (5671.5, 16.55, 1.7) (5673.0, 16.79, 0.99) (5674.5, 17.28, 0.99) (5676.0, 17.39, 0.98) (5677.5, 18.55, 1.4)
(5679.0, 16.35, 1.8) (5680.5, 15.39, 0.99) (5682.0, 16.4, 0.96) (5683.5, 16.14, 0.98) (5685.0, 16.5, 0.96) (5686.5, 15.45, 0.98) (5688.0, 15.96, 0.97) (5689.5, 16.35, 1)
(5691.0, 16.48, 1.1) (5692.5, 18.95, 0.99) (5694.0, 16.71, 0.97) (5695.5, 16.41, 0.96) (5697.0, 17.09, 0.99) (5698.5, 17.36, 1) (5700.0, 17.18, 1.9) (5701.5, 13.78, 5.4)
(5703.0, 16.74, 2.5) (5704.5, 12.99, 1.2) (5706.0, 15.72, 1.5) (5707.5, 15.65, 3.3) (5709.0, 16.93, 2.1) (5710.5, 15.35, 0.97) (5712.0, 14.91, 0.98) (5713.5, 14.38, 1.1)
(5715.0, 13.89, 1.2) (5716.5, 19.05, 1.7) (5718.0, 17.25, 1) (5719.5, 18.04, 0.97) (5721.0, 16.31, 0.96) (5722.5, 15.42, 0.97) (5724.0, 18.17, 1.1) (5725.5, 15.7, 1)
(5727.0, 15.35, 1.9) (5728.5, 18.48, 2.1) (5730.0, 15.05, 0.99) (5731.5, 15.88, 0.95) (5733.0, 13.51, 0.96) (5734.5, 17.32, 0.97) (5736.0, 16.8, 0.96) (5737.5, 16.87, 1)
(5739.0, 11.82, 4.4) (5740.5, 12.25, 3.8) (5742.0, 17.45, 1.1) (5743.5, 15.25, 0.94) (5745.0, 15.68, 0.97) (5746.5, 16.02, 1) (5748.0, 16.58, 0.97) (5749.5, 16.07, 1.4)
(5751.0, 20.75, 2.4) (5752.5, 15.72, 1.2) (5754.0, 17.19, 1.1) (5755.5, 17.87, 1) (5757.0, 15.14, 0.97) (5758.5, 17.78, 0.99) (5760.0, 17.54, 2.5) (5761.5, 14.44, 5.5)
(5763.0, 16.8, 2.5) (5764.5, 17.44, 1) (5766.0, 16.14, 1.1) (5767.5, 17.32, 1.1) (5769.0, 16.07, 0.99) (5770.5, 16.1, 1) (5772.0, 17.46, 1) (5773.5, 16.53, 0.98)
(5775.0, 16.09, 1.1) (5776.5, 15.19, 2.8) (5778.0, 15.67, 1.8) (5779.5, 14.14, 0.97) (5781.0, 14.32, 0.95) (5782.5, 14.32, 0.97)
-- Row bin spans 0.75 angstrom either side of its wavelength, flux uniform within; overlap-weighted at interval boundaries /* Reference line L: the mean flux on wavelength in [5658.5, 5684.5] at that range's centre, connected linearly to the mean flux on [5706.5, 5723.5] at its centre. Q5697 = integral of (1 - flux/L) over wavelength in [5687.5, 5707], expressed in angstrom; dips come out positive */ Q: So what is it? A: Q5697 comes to 0.2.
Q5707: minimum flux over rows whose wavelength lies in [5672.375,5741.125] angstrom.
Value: 11.82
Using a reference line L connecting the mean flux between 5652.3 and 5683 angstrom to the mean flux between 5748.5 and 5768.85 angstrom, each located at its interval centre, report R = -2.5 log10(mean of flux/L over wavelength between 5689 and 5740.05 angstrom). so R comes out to 0.04 mag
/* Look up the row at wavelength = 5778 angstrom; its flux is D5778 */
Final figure 15.67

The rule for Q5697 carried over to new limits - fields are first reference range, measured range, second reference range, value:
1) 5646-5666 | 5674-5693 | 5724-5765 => -0.37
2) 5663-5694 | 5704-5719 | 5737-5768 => 0.80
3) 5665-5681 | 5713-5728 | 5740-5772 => 0.12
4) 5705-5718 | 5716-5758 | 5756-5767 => -0.43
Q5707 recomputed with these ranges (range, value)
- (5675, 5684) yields 15.39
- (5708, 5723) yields 13.89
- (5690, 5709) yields 12.99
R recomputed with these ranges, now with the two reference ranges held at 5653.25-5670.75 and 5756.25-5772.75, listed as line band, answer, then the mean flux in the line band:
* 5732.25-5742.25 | 0.10 mag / 15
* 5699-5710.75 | 0.06 mag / 15.6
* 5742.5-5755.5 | -0.01 mag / 16.7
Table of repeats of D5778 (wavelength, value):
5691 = 16.48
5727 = 15.35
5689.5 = 16.35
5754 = 17.19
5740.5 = 12.25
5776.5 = 15.19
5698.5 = 17.36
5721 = 16.31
